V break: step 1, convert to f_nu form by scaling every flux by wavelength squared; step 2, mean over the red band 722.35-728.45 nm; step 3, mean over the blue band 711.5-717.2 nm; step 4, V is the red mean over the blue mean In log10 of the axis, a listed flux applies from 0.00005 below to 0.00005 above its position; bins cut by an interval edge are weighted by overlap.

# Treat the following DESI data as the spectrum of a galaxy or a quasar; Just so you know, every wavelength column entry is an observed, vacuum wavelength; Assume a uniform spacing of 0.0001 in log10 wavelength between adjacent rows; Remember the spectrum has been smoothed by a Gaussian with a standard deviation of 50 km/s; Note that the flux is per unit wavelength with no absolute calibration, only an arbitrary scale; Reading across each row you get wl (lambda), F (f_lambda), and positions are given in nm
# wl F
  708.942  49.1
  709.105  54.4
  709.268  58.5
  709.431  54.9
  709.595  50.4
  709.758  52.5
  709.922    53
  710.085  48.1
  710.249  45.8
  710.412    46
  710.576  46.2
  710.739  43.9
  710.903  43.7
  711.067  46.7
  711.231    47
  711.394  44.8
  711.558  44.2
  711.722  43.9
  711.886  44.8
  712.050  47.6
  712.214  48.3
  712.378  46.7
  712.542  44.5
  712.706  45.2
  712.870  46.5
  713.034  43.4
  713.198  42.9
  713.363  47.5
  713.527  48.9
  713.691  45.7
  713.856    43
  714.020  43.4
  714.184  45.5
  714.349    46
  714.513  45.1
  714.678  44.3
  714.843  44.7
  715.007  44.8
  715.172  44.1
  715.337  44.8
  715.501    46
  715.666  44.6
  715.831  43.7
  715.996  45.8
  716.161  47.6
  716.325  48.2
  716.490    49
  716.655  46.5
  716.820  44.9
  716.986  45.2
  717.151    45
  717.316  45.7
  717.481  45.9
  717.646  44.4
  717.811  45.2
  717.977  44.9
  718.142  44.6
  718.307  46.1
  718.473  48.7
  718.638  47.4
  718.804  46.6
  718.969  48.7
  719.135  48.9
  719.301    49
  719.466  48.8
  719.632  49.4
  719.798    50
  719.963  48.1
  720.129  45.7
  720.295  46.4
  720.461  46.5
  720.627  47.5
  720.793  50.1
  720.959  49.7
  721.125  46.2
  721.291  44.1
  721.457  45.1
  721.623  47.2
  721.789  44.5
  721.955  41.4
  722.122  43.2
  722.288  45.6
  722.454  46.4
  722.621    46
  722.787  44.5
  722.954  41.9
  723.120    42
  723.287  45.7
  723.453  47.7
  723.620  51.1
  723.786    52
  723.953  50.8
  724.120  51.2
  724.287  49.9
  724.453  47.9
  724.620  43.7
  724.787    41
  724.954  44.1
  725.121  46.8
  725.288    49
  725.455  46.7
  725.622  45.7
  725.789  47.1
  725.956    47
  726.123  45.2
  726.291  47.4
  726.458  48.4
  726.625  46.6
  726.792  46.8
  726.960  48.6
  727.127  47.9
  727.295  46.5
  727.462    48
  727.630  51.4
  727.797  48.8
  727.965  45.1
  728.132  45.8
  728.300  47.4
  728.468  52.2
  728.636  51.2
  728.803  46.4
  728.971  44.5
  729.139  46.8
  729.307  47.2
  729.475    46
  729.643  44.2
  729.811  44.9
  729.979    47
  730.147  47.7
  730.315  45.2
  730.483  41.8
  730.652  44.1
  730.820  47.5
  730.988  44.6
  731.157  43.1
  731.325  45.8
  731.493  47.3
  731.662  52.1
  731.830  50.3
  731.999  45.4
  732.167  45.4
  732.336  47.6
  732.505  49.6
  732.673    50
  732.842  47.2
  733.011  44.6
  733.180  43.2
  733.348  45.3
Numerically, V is 1.1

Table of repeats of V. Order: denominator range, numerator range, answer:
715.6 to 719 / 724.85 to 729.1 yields 1.05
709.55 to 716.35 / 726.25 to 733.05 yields 1.07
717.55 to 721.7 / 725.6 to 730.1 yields 1.02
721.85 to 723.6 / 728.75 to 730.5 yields 1.04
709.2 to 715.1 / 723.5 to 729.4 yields 1.06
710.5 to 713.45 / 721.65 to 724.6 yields 1.06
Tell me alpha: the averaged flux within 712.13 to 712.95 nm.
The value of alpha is 46.3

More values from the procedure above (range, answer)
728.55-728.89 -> 48.8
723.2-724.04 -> 49.4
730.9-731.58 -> 45.2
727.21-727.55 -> 47.2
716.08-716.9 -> 47.3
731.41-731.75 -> 49.7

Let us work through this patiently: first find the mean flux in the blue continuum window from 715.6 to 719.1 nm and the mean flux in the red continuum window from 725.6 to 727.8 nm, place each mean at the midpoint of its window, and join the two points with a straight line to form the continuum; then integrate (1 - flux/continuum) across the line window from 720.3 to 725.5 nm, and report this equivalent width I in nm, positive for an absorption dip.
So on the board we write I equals 0.06 nm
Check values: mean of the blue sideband 46.2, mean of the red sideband 47.5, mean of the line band 46.4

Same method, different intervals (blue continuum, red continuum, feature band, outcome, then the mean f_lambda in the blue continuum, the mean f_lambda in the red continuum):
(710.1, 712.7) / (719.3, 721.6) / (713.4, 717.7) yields 0.09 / 45.7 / 47.6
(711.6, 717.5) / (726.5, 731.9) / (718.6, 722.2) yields -0.07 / 45.5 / 47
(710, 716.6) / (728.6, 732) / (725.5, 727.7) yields -0.06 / 45.6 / 46.3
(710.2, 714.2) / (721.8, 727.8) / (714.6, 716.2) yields 0.03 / 45.4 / 46.7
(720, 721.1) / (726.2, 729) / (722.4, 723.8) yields 0.05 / 47.6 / 47.9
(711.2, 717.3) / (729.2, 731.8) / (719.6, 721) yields -0.07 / 45.5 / 46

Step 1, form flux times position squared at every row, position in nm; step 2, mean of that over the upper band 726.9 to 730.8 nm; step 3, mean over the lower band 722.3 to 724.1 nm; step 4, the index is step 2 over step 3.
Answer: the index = 1.0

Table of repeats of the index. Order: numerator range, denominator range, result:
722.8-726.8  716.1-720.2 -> 1.02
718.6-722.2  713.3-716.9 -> 1.05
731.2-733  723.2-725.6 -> 1.03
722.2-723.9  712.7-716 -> 1.06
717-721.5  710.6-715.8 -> 1.06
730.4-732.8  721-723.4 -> 1.07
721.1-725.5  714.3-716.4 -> 1.04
